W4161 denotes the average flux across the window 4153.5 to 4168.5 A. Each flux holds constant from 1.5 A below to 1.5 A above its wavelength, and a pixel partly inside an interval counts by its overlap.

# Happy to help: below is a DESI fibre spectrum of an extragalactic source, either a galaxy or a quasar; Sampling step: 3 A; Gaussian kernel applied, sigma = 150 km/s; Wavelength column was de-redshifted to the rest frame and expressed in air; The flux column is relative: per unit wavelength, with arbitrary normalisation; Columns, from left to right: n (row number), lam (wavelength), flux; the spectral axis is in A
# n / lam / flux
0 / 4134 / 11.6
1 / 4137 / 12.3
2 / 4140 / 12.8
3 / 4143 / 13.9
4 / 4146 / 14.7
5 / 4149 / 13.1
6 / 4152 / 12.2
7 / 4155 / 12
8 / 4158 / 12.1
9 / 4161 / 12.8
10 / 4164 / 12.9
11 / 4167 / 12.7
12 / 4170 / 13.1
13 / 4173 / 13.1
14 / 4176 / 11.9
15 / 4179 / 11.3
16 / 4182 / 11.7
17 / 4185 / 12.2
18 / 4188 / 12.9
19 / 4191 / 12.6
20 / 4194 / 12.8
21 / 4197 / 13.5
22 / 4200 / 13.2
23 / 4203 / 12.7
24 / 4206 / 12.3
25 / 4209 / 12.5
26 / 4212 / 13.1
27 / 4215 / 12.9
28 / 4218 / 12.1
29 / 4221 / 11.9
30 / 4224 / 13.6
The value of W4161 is 12.5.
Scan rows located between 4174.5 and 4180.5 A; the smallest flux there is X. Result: 11.3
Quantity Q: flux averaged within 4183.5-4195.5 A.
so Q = 12.6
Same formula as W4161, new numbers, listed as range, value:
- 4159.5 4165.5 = 12.9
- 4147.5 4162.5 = 12.4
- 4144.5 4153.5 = 13.3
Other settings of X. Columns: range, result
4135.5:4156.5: 12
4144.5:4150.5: 13.1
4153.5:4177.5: 11.9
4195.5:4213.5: 12.3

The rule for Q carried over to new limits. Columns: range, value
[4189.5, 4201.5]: 13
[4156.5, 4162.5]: 12.5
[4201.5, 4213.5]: 12.7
